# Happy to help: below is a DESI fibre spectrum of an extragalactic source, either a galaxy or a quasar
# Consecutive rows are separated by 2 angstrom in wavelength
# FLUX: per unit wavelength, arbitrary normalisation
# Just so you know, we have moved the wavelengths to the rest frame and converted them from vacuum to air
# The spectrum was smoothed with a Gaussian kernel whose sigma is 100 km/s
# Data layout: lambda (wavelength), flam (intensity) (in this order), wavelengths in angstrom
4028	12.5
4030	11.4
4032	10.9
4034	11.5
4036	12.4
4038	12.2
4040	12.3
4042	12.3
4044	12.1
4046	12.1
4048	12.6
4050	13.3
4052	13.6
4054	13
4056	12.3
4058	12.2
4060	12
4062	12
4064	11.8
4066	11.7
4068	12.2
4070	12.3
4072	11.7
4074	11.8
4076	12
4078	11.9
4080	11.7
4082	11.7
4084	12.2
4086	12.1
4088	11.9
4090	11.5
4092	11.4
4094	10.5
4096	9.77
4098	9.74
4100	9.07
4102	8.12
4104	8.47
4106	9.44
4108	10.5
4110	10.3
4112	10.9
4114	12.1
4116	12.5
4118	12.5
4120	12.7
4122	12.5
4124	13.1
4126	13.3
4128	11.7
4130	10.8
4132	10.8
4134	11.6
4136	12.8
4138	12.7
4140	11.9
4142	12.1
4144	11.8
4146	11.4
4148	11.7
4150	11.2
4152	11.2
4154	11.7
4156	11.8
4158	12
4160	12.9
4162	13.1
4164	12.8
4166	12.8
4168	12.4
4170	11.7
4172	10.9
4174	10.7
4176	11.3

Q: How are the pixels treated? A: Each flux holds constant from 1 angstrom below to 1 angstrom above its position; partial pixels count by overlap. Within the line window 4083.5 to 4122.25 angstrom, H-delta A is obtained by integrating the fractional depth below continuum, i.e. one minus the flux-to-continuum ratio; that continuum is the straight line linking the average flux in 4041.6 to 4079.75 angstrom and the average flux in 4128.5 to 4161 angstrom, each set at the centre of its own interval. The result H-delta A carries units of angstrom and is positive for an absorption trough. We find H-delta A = 3.7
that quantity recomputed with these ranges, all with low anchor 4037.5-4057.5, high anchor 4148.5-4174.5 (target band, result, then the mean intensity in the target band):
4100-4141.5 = 2.7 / 11.4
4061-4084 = 1.0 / 11.9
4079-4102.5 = 2.8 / 10.9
